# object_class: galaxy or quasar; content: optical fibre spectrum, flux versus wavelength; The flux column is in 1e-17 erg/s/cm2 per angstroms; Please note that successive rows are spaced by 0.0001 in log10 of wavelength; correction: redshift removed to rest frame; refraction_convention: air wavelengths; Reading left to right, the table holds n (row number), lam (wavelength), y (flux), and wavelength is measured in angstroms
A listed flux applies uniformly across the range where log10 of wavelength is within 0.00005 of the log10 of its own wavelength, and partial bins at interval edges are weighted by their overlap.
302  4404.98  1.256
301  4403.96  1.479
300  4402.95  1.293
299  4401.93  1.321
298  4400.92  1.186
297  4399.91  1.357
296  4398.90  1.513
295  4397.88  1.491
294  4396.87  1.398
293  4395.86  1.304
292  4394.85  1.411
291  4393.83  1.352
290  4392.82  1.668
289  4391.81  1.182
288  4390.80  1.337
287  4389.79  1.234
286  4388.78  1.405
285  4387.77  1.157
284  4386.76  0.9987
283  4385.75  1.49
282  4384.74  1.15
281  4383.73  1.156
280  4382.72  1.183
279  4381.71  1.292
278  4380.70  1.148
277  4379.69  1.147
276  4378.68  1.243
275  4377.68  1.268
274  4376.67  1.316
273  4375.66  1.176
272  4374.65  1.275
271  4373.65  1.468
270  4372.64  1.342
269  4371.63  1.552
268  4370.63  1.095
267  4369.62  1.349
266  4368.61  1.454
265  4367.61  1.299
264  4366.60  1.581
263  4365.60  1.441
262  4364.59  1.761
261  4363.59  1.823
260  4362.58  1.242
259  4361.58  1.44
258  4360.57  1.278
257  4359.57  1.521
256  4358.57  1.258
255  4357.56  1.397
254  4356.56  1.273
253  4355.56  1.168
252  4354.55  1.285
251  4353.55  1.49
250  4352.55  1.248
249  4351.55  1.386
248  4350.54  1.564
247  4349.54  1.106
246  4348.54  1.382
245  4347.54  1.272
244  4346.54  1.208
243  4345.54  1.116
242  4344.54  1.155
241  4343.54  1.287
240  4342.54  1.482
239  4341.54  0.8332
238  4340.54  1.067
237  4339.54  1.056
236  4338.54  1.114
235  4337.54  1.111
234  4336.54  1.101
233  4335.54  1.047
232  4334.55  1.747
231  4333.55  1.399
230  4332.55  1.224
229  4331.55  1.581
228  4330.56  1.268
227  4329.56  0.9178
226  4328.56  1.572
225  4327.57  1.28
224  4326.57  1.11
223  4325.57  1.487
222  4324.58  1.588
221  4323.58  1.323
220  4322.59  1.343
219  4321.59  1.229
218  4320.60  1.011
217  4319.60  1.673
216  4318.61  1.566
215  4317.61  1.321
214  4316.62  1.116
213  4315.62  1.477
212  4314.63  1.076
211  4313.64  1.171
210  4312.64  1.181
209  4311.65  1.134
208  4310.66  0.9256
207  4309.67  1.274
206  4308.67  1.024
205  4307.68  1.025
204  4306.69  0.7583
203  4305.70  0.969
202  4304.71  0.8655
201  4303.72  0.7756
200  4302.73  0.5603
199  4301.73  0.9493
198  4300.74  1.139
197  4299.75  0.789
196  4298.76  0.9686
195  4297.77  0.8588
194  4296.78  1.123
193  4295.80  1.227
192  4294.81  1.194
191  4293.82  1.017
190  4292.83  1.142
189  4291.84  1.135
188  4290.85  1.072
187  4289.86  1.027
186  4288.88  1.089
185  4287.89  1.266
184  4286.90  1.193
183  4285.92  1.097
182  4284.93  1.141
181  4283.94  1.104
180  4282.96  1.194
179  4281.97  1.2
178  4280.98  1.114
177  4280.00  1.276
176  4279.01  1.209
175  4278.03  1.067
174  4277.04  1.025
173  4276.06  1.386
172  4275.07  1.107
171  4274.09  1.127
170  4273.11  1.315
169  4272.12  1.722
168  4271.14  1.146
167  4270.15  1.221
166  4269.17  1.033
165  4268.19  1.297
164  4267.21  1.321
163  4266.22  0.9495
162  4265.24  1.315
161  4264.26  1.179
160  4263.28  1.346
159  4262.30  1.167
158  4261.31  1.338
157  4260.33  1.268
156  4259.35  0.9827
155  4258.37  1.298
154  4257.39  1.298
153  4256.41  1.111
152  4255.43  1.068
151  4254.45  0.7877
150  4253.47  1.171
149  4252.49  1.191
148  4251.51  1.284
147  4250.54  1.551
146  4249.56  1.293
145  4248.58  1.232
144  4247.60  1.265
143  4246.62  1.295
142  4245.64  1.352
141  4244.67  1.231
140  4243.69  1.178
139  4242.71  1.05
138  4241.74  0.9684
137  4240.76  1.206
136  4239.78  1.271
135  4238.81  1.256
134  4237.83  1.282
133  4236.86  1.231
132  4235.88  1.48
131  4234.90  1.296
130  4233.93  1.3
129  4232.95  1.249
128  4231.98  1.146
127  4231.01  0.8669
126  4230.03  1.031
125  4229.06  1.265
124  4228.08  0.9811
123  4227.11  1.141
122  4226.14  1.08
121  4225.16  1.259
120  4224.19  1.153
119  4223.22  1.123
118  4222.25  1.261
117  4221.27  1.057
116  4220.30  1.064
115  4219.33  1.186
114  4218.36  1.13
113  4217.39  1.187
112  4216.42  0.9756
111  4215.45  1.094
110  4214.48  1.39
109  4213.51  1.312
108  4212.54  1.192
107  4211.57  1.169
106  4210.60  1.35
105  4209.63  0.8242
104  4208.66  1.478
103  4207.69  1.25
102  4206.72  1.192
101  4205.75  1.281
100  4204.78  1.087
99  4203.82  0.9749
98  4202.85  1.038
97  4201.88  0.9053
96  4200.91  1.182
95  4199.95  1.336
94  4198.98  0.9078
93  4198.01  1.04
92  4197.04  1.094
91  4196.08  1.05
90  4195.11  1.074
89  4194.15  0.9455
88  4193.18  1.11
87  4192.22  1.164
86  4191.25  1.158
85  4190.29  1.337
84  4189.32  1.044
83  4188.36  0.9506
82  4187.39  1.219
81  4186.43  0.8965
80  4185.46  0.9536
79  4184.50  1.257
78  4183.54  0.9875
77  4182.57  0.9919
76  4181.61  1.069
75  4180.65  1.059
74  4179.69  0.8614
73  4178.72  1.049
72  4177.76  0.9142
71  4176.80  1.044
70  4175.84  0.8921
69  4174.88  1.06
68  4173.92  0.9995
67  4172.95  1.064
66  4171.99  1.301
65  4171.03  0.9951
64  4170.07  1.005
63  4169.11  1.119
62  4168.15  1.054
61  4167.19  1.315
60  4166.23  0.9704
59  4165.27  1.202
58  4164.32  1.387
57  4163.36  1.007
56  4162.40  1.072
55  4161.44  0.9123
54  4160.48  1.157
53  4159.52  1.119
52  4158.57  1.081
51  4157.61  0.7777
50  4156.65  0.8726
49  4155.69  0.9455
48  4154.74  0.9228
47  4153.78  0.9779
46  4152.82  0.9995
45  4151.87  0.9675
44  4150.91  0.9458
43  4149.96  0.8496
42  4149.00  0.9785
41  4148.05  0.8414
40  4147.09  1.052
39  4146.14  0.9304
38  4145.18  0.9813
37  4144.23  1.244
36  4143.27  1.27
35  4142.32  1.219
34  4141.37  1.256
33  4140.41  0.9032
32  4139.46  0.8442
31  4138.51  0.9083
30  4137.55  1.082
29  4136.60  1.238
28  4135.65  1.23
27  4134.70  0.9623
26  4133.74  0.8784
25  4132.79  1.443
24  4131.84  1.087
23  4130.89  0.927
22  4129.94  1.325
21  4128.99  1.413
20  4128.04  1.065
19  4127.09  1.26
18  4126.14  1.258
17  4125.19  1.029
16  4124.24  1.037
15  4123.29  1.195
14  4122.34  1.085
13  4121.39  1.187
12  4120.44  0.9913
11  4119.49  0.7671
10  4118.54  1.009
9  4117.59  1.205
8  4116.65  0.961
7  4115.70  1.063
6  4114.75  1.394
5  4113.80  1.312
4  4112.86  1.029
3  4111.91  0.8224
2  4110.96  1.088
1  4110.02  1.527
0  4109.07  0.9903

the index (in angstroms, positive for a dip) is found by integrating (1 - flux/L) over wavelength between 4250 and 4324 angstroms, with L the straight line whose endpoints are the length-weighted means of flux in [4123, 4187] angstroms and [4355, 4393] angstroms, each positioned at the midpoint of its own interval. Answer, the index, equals 4.1 angstroms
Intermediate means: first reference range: 1.06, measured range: 1.15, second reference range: 1.33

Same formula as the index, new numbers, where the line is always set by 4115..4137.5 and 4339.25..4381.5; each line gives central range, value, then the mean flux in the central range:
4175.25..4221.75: 3.2 angstroms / 1.1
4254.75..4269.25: 0.4 angstroms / 1.2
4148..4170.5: 2.4 angstroms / 1.02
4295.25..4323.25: 4.0 angstroms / 1.09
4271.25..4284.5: 0.3 angstroms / 1.22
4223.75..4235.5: 0.5 angstroms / 1.15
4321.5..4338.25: -0.3 angstroms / 1.31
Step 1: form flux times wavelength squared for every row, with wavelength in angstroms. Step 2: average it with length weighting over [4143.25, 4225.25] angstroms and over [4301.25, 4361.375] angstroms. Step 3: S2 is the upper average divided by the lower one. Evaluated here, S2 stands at 1.21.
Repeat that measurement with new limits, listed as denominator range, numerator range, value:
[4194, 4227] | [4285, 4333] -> 1.06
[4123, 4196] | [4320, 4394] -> 1.34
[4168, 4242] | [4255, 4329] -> 1.08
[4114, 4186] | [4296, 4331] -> 1.16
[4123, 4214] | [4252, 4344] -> 1.15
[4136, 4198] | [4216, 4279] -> 1.19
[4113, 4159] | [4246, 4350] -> 1.20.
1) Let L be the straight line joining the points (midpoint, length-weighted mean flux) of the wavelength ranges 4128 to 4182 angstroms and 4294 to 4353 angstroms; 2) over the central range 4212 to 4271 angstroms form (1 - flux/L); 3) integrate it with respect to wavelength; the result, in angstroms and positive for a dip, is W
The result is -3.81 angstroms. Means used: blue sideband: 1.05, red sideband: 1.18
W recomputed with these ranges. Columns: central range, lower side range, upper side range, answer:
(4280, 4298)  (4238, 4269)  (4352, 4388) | 1.7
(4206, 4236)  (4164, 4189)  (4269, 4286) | -1.4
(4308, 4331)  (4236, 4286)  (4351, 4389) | 0.2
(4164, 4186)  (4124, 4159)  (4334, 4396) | 0.5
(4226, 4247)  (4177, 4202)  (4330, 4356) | -1.3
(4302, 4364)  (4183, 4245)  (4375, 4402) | 0.5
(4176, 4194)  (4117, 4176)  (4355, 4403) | 0.9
